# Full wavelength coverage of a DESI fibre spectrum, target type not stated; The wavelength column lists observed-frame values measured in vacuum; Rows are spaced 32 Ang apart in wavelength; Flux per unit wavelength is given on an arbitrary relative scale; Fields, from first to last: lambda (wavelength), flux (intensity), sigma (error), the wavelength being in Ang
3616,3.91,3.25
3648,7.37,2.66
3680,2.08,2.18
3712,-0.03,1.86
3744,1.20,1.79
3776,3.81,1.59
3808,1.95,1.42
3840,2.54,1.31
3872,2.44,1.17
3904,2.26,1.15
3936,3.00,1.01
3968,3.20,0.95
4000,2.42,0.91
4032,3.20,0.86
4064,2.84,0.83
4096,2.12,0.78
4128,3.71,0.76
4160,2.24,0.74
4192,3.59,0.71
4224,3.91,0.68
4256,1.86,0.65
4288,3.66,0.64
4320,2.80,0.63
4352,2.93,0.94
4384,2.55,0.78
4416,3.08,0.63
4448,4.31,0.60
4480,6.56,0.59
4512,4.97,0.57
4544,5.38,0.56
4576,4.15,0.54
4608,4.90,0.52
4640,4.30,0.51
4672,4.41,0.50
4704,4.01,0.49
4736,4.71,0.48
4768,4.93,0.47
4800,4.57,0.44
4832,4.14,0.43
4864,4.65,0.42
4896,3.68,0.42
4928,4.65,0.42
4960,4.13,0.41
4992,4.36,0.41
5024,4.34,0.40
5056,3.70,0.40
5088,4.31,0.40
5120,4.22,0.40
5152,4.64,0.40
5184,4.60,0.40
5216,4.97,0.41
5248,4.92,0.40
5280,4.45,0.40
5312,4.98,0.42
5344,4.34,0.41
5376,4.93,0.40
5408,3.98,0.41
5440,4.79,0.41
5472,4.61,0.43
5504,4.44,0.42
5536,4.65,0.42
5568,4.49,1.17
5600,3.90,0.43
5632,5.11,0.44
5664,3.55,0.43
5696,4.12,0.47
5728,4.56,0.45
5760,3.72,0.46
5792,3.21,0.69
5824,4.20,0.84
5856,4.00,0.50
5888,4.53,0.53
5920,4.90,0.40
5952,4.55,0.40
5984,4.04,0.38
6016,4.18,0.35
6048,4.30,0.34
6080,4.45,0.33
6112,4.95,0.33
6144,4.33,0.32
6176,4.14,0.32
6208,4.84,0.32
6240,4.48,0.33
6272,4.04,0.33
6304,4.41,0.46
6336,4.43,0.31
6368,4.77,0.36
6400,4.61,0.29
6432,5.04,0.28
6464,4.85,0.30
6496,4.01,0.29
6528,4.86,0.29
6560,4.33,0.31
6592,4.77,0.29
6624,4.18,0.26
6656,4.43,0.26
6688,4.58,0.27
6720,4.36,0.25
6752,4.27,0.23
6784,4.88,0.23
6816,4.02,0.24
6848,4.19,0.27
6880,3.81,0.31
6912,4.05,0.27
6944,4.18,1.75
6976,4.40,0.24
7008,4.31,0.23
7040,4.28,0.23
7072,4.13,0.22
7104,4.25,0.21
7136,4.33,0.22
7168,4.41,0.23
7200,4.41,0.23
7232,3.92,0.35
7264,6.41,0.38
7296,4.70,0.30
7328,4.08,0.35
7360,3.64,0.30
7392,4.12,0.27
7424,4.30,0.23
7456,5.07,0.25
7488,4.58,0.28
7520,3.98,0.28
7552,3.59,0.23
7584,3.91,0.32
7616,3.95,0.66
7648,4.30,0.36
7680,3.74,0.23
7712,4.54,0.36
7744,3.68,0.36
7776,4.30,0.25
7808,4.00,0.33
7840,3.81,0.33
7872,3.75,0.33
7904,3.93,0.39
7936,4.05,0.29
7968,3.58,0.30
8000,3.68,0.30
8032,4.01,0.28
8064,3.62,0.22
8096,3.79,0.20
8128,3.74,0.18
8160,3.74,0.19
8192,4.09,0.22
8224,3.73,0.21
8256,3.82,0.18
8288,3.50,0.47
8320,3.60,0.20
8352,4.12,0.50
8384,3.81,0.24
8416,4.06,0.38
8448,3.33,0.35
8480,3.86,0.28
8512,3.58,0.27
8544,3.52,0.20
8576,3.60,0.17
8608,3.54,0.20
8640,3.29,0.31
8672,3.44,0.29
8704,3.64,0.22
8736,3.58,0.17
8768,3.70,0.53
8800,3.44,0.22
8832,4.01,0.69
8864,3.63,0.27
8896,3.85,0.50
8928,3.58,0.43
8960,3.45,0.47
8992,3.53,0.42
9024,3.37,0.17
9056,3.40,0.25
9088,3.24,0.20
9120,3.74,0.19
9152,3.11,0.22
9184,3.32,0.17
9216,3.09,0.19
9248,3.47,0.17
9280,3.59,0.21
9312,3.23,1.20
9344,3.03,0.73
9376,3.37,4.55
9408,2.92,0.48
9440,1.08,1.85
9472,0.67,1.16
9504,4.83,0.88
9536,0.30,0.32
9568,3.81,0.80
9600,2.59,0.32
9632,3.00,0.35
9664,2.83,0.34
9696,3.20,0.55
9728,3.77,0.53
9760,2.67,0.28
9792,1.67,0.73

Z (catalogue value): 0.108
